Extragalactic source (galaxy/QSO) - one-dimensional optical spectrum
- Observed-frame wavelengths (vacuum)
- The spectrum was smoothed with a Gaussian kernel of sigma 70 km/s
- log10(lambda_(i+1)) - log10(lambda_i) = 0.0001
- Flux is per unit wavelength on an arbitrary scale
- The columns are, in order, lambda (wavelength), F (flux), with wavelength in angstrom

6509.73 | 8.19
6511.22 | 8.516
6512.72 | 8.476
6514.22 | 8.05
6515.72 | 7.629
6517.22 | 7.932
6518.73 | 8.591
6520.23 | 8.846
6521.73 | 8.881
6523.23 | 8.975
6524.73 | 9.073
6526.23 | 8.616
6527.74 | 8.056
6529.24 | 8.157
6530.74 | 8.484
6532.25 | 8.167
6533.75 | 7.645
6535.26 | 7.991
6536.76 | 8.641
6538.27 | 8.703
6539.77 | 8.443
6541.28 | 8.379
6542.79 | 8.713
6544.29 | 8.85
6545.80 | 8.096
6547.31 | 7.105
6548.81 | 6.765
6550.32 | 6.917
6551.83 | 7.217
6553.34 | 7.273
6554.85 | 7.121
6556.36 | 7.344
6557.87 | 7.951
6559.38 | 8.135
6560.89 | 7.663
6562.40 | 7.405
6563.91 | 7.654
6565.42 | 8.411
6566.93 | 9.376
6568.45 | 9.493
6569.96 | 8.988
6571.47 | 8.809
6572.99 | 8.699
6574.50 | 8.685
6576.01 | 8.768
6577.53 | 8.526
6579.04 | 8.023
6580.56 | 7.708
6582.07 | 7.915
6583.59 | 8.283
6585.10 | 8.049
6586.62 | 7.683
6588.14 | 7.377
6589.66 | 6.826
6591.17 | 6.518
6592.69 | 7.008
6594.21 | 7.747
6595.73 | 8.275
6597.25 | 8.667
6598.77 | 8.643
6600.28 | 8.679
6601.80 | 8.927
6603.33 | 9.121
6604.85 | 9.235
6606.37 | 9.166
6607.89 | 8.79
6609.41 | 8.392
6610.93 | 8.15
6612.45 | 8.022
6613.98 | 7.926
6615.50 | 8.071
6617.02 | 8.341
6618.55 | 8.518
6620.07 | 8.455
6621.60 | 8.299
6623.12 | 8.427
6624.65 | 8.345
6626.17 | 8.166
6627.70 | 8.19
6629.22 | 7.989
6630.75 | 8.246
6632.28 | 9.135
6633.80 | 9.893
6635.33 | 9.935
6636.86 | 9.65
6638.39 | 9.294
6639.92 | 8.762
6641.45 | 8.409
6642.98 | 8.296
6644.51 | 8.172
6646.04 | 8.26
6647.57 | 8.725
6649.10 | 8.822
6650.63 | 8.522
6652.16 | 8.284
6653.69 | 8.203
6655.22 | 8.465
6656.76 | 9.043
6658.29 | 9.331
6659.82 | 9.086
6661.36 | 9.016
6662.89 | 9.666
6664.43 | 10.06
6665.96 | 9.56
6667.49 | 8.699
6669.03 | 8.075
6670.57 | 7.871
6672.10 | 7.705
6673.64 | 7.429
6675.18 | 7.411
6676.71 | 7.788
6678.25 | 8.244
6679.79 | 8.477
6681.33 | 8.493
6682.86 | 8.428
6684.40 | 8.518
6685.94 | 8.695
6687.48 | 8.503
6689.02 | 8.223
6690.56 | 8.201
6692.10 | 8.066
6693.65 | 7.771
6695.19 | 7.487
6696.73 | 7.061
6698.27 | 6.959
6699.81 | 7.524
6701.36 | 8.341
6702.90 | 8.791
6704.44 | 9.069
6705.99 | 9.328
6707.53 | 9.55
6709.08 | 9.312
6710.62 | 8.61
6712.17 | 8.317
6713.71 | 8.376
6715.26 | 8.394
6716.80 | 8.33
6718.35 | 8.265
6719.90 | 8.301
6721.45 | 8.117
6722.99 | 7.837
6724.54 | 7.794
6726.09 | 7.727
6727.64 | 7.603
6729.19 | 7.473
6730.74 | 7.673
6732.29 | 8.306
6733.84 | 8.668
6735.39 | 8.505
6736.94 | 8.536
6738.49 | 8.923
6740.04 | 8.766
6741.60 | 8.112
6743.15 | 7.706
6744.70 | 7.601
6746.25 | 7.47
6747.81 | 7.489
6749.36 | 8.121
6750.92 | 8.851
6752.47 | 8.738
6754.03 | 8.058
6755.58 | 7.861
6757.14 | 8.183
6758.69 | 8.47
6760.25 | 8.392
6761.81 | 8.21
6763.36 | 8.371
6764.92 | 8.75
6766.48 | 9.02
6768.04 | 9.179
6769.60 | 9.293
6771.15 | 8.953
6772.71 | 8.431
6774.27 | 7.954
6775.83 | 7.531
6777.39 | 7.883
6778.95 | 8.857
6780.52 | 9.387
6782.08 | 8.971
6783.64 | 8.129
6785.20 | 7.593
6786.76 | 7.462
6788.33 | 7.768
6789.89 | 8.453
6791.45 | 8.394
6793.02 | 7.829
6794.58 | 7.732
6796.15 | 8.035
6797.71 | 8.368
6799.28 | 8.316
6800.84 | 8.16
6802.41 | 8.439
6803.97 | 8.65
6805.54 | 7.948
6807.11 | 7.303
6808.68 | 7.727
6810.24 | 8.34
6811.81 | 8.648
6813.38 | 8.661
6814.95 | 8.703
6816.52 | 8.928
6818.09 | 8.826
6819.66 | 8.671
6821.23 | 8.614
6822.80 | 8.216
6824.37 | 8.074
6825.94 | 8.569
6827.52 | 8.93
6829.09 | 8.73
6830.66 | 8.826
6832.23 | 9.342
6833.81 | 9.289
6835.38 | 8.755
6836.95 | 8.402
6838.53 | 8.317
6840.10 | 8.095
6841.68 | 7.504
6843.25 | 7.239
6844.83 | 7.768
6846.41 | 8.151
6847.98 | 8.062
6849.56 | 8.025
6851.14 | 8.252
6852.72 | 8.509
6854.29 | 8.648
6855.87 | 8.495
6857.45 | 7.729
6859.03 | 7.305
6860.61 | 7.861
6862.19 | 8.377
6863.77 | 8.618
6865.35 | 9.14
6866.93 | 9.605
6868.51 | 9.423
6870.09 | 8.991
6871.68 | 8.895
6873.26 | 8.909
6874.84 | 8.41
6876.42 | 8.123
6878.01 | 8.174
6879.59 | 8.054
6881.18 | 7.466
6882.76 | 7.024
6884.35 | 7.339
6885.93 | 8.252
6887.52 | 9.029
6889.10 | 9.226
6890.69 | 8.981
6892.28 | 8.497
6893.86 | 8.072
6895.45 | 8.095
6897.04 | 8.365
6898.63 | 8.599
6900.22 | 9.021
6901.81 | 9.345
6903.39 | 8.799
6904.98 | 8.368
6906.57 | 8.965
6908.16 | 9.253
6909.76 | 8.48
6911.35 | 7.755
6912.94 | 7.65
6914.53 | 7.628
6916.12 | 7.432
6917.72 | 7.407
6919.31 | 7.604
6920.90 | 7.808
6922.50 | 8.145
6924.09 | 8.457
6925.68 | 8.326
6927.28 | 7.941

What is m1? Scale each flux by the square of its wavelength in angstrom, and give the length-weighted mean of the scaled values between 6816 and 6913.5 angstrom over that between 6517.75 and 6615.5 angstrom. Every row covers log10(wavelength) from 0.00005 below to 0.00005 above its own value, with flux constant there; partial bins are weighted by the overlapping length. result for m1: 1.1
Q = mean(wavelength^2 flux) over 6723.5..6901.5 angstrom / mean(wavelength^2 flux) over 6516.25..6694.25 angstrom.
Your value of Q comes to 1.06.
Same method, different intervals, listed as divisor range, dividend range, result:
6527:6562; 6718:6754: 1.09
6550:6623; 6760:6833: 1.10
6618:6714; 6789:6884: 1.03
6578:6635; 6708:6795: 1.05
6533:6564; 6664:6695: 1.10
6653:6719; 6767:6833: 1.03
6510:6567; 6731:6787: 1.10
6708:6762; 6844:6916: 1.07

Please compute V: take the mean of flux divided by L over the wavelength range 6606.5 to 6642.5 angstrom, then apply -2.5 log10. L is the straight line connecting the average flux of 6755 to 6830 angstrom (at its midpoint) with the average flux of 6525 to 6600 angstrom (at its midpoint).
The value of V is -0.06 mag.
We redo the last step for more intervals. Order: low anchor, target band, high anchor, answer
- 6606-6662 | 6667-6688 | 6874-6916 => 0.05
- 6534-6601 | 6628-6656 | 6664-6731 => -0.07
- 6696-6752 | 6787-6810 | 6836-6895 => 0.03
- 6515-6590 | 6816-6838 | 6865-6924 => -0.05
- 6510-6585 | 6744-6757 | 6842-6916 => 0.04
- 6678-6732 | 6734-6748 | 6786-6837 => 0.01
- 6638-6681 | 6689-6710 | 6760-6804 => 0.03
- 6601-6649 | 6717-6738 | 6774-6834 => 0.05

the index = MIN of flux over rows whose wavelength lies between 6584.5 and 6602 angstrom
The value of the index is 6.518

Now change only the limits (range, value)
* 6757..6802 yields 7.462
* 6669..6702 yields 6.959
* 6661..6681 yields 7.411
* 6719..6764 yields 7.47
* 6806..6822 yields 7.303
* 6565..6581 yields 7.708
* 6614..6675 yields 7.429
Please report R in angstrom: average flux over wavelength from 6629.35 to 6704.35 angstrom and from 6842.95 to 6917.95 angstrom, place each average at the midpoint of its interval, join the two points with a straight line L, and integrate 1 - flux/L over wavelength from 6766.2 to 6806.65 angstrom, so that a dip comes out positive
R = 0.4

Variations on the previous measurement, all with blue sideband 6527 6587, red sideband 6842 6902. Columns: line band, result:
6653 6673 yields -1.5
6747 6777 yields -0.5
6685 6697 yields 0.2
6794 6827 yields -0.1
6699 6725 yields -0.8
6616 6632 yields -0.3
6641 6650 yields -0.3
